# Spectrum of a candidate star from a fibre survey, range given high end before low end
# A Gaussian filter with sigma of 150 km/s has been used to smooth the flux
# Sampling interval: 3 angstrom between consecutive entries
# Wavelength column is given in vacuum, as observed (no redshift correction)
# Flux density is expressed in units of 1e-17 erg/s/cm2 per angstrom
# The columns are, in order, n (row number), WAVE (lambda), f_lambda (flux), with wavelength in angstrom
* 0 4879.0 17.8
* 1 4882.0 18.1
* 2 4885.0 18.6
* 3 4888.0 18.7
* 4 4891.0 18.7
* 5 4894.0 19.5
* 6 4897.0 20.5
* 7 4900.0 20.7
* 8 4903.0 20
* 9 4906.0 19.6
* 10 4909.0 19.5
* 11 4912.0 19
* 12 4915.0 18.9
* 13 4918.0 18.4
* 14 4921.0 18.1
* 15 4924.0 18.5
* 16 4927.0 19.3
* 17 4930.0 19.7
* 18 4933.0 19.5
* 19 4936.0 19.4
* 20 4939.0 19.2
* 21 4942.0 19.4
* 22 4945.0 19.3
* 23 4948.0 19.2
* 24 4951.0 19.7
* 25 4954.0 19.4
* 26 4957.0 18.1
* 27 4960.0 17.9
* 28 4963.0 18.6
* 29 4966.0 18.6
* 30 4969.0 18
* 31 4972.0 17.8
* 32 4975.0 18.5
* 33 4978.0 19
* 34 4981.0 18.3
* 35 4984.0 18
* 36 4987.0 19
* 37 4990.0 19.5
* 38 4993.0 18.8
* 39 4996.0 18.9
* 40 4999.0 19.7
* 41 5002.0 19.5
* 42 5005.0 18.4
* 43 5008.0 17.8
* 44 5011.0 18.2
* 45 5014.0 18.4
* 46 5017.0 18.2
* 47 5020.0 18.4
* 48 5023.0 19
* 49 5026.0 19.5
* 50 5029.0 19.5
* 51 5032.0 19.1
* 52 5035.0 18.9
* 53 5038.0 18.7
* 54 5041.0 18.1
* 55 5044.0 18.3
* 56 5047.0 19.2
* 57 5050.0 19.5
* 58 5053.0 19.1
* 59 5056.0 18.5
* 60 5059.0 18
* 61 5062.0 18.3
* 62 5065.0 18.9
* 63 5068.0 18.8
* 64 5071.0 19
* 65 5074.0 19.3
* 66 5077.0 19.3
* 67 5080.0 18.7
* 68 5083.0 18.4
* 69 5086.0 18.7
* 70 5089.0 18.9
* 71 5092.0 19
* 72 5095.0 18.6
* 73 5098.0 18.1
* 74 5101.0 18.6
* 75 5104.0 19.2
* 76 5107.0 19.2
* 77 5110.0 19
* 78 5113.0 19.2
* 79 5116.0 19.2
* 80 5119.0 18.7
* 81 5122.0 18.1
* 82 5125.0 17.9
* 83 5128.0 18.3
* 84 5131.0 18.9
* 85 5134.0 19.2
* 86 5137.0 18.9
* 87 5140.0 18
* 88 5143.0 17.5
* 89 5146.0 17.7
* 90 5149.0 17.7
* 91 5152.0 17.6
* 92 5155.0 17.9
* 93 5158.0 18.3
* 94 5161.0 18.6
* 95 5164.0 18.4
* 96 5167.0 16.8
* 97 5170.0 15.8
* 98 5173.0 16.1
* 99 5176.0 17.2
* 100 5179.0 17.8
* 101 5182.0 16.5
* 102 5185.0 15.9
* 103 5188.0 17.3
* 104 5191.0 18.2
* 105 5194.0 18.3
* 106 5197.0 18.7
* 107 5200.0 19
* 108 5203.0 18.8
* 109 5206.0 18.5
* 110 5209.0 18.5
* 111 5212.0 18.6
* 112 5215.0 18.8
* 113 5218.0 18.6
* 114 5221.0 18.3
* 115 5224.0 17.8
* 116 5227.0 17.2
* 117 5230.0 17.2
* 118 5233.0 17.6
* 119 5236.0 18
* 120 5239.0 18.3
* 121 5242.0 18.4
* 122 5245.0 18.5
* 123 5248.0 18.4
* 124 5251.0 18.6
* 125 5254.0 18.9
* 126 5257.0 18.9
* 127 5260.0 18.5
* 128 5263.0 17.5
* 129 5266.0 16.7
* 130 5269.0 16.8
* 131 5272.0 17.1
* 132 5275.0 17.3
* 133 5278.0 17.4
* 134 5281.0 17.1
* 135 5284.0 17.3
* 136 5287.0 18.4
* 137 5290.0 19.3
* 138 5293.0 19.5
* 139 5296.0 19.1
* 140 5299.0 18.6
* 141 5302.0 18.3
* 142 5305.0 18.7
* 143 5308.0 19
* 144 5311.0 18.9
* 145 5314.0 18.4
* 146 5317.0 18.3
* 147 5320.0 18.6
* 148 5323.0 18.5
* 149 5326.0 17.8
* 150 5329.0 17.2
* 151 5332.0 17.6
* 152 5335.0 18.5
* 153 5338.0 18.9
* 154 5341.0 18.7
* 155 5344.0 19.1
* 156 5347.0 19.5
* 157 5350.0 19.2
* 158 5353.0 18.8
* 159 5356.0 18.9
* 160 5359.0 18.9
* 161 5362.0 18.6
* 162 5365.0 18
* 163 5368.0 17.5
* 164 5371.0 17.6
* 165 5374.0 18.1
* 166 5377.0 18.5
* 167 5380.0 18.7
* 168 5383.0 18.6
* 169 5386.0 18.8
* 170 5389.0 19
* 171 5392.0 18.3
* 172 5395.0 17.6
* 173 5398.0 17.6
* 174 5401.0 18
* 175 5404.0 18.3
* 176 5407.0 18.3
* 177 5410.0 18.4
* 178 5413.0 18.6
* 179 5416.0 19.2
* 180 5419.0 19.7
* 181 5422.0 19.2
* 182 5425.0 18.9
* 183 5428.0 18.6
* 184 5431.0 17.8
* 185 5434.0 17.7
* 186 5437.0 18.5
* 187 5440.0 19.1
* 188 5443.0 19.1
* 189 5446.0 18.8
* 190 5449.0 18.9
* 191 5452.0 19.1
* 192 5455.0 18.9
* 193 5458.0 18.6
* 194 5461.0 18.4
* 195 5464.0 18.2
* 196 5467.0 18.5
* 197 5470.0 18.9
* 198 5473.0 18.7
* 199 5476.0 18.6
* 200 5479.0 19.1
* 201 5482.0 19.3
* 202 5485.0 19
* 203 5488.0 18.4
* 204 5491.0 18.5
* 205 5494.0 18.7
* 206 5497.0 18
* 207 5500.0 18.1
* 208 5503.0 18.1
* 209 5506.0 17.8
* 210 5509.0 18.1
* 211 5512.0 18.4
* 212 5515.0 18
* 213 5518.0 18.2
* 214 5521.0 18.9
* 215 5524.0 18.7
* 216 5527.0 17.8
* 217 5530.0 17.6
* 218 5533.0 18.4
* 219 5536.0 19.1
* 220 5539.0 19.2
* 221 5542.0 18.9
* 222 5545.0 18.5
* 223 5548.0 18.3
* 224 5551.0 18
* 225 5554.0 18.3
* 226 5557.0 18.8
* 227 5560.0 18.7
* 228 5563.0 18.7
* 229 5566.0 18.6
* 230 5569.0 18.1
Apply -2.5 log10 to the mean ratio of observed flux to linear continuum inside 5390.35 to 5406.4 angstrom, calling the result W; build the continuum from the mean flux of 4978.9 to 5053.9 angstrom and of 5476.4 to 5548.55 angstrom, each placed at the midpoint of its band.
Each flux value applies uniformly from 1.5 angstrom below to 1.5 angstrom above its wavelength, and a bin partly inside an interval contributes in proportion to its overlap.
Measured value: 0.03 mag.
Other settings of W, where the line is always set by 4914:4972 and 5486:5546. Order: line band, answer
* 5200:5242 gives 0.03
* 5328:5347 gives 0.00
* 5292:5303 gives -0.02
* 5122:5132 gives 0.02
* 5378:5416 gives 0.01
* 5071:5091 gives -0.01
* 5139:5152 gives 0.06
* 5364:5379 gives 0.03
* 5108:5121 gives -0.02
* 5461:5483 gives -0.02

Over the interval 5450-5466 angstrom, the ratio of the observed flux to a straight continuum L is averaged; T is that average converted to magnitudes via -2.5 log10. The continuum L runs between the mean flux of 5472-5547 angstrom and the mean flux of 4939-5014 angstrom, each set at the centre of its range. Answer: -0.01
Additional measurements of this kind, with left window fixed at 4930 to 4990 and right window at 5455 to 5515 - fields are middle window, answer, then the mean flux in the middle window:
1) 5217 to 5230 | 0.05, 17.9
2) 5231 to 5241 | 0.04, 17.9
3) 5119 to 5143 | 0.02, 18.4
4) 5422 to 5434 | 0.01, 18.4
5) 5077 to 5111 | 0.00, 18.8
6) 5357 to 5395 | 0.01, 18.4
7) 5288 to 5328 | 0.00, 18.7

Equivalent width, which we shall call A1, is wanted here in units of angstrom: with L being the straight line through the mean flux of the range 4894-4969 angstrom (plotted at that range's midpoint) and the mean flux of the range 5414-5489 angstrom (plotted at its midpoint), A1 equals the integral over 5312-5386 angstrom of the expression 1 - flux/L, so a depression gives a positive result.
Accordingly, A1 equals 1.6 angstrom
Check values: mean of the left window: 19.2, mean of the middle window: 18.4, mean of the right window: 18.8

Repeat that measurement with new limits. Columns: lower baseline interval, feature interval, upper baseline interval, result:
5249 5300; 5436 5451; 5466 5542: -0.43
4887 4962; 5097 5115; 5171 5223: -0.55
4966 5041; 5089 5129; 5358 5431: -0.18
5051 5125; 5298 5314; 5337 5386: -0.03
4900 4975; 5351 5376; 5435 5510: 0.49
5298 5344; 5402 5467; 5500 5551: -1.01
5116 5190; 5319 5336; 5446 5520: 0.15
